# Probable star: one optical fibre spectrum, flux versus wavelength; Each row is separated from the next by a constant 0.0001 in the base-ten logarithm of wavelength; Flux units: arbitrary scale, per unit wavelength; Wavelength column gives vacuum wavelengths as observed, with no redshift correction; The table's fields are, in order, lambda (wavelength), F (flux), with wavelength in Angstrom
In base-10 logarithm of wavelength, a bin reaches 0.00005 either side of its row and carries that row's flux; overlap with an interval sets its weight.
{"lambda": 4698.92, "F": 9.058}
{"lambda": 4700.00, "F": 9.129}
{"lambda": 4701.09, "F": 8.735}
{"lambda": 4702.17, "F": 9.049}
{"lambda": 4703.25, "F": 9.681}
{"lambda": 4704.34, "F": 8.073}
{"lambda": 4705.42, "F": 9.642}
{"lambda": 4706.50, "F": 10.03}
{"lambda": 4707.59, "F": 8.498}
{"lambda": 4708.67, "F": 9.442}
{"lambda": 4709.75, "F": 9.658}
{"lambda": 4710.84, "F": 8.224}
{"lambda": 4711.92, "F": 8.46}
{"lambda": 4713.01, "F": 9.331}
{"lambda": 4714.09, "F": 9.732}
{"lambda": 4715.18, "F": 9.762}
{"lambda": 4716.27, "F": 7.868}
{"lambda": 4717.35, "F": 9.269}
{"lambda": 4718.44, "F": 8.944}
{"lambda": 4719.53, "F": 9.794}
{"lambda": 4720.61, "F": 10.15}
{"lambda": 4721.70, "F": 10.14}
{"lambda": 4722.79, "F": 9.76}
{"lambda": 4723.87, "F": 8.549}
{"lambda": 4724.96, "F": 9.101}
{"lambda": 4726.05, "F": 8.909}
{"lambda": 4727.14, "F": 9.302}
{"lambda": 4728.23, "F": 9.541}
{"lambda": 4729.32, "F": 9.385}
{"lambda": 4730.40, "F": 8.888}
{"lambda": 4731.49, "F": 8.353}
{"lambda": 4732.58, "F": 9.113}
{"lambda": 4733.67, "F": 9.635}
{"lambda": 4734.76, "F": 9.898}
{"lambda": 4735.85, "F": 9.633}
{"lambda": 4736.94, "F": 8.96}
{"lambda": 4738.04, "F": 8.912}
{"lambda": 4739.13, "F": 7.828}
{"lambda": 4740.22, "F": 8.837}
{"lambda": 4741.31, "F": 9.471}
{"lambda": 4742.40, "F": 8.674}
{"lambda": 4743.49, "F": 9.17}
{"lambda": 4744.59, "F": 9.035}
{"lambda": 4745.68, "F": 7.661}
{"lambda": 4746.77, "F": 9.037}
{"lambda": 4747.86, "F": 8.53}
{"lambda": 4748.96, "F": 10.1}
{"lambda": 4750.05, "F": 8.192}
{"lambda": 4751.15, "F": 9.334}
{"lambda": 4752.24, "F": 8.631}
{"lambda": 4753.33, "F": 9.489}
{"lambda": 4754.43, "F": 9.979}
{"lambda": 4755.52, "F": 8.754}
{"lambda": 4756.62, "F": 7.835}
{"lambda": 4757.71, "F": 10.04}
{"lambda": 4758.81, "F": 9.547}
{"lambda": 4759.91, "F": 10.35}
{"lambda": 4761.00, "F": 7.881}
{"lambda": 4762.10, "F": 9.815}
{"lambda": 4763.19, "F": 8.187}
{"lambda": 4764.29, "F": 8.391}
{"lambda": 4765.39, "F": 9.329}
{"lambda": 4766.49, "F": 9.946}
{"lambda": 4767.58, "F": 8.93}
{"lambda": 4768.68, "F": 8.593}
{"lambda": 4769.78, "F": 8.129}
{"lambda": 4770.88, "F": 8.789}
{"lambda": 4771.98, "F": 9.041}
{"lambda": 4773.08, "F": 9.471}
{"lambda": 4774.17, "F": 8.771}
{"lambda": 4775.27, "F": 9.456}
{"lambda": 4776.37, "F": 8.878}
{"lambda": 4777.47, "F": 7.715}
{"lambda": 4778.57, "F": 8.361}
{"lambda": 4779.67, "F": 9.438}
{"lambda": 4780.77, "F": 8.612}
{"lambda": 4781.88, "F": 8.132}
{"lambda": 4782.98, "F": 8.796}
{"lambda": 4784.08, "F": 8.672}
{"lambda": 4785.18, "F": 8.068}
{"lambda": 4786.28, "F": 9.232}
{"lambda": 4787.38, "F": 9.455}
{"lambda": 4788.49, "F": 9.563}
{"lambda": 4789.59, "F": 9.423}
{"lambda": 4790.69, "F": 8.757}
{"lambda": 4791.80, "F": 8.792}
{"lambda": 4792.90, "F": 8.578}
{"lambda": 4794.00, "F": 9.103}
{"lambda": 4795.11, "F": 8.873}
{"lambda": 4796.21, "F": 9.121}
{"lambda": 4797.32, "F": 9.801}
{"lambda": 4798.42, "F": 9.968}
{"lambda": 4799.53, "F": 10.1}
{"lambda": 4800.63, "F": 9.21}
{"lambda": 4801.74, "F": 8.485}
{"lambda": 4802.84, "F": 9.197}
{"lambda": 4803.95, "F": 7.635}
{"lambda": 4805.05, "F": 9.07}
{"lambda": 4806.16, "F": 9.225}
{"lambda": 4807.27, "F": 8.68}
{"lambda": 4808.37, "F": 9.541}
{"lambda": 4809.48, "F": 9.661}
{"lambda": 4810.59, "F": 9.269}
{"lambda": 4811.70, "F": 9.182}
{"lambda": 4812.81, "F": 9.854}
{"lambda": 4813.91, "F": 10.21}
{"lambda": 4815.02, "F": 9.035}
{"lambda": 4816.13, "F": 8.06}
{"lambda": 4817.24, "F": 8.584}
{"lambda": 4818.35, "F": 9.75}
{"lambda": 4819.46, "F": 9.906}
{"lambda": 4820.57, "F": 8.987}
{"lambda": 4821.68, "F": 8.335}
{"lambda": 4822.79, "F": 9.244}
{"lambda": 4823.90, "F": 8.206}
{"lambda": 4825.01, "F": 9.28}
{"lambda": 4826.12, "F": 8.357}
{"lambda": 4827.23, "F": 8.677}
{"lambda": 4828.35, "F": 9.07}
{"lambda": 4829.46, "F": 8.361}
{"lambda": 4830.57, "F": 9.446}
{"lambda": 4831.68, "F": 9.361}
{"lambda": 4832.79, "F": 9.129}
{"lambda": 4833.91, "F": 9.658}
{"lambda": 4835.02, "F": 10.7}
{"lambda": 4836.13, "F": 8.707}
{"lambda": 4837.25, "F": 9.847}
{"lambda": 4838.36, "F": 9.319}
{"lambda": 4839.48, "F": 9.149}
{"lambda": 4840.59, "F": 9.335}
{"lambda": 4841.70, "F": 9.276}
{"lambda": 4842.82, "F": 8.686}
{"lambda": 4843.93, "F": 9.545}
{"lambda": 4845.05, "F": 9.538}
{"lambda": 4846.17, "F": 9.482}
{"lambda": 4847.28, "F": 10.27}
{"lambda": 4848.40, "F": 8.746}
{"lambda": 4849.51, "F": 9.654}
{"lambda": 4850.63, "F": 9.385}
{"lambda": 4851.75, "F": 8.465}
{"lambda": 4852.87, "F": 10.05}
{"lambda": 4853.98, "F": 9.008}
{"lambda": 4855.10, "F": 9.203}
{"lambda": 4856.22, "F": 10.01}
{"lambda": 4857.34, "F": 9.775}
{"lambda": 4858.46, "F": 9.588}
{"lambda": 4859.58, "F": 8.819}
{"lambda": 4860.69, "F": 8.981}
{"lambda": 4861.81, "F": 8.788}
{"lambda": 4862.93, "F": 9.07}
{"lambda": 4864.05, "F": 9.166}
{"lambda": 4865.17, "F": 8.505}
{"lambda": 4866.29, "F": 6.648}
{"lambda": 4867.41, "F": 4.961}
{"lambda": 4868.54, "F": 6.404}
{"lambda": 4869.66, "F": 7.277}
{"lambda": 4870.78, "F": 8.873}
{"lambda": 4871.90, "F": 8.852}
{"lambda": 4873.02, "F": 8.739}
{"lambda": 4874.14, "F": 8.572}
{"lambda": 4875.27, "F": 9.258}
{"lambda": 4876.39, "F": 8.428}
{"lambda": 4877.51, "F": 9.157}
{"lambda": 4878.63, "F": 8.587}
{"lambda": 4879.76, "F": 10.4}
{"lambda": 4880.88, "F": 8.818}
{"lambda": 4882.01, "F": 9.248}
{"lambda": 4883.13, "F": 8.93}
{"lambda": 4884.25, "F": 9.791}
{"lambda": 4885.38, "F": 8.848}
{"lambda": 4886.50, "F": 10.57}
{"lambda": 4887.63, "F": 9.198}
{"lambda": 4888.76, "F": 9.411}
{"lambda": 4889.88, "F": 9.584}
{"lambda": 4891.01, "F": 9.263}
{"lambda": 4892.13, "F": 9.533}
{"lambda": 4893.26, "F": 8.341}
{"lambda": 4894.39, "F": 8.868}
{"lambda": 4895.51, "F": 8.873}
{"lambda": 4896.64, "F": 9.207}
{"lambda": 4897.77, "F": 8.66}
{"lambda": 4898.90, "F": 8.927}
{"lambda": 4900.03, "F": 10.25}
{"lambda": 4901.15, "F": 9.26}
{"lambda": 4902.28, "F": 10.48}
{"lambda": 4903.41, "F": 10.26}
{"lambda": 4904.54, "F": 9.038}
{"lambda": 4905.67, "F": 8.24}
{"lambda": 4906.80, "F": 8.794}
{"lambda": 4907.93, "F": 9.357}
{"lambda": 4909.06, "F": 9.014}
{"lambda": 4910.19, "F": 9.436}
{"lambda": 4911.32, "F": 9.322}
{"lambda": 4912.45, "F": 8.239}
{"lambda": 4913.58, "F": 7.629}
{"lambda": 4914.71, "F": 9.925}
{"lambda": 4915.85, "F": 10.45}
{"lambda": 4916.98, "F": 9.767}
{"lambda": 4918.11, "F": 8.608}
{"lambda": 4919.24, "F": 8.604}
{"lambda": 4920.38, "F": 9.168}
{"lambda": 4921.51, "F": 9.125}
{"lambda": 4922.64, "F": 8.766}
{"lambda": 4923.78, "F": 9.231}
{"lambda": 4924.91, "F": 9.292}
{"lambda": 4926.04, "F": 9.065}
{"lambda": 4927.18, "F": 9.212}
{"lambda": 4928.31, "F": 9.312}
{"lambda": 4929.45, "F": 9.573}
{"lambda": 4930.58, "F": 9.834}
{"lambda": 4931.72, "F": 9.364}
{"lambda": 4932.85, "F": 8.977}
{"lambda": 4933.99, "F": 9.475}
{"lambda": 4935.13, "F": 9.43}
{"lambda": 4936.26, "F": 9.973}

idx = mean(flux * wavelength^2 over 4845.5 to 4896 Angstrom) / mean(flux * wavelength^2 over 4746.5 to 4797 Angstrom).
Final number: 1.0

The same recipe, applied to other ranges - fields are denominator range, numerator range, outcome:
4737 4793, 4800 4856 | 1.06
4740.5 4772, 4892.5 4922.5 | 1.08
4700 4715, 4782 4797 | 1.01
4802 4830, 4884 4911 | 1.07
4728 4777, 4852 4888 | 1.03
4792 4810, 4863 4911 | 1.01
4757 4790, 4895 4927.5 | 1.08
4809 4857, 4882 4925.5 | 1.03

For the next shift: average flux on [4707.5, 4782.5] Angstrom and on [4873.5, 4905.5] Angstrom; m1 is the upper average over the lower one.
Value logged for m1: 1.02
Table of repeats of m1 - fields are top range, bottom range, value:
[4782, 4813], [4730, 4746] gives 1.02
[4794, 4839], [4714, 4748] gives 1.01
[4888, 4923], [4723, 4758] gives 1.02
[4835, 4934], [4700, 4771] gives 1.00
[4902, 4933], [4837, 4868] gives 1.02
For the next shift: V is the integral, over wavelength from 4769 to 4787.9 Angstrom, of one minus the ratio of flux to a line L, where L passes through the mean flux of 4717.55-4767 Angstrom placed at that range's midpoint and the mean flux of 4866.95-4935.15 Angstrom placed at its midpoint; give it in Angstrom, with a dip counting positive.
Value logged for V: 0.7 Angstrom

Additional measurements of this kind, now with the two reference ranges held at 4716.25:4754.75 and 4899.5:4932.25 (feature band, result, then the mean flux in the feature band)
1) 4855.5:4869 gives 1.2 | 8.41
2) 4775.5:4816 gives 0.6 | 9.04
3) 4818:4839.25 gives 0.1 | 9.17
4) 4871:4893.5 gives 0.1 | 9.19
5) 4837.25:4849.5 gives -0.2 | 9.38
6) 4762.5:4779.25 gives 0.6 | 8.82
